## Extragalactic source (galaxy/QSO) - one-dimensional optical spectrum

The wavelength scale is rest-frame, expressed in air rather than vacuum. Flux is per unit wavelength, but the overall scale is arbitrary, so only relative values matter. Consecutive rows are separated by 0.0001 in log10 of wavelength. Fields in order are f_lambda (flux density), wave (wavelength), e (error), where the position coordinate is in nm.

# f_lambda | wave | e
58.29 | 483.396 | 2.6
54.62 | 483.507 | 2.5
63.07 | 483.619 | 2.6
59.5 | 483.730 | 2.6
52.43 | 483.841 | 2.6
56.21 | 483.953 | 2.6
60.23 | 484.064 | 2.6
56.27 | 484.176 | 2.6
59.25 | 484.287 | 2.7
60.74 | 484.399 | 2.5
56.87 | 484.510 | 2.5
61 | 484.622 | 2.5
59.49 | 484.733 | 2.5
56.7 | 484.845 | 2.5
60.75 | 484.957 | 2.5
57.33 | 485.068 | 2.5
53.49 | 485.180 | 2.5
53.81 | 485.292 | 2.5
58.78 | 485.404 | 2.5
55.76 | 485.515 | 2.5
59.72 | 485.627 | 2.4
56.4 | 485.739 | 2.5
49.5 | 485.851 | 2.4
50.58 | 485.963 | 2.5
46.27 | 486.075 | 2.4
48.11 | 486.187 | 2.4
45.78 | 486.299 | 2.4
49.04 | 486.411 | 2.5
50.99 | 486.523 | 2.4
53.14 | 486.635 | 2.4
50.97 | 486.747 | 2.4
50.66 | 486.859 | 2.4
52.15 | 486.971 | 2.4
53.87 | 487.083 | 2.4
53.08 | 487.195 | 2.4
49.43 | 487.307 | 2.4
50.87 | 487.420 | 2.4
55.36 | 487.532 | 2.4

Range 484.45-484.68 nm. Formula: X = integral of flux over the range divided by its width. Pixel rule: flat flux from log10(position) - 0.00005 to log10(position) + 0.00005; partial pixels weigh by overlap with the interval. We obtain 59.2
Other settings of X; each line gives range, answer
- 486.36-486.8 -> 51.1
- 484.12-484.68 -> 58.9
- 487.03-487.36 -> 52.2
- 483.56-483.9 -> 58.2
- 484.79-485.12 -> 58.3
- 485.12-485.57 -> 55.5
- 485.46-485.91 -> 55.2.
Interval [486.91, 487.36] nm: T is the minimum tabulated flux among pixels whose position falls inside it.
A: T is 49.43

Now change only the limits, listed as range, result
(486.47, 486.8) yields 50.97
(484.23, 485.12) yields 56.7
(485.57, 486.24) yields 46.27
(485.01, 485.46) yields 53.49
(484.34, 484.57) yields 56.87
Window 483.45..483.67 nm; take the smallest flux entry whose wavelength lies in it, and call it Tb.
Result 54.62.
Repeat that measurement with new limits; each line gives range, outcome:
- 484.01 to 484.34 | 56.27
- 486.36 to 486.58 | 49.04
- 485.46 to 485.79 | 55.76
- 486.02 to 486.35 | 45.78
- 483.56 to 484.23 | 52.43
